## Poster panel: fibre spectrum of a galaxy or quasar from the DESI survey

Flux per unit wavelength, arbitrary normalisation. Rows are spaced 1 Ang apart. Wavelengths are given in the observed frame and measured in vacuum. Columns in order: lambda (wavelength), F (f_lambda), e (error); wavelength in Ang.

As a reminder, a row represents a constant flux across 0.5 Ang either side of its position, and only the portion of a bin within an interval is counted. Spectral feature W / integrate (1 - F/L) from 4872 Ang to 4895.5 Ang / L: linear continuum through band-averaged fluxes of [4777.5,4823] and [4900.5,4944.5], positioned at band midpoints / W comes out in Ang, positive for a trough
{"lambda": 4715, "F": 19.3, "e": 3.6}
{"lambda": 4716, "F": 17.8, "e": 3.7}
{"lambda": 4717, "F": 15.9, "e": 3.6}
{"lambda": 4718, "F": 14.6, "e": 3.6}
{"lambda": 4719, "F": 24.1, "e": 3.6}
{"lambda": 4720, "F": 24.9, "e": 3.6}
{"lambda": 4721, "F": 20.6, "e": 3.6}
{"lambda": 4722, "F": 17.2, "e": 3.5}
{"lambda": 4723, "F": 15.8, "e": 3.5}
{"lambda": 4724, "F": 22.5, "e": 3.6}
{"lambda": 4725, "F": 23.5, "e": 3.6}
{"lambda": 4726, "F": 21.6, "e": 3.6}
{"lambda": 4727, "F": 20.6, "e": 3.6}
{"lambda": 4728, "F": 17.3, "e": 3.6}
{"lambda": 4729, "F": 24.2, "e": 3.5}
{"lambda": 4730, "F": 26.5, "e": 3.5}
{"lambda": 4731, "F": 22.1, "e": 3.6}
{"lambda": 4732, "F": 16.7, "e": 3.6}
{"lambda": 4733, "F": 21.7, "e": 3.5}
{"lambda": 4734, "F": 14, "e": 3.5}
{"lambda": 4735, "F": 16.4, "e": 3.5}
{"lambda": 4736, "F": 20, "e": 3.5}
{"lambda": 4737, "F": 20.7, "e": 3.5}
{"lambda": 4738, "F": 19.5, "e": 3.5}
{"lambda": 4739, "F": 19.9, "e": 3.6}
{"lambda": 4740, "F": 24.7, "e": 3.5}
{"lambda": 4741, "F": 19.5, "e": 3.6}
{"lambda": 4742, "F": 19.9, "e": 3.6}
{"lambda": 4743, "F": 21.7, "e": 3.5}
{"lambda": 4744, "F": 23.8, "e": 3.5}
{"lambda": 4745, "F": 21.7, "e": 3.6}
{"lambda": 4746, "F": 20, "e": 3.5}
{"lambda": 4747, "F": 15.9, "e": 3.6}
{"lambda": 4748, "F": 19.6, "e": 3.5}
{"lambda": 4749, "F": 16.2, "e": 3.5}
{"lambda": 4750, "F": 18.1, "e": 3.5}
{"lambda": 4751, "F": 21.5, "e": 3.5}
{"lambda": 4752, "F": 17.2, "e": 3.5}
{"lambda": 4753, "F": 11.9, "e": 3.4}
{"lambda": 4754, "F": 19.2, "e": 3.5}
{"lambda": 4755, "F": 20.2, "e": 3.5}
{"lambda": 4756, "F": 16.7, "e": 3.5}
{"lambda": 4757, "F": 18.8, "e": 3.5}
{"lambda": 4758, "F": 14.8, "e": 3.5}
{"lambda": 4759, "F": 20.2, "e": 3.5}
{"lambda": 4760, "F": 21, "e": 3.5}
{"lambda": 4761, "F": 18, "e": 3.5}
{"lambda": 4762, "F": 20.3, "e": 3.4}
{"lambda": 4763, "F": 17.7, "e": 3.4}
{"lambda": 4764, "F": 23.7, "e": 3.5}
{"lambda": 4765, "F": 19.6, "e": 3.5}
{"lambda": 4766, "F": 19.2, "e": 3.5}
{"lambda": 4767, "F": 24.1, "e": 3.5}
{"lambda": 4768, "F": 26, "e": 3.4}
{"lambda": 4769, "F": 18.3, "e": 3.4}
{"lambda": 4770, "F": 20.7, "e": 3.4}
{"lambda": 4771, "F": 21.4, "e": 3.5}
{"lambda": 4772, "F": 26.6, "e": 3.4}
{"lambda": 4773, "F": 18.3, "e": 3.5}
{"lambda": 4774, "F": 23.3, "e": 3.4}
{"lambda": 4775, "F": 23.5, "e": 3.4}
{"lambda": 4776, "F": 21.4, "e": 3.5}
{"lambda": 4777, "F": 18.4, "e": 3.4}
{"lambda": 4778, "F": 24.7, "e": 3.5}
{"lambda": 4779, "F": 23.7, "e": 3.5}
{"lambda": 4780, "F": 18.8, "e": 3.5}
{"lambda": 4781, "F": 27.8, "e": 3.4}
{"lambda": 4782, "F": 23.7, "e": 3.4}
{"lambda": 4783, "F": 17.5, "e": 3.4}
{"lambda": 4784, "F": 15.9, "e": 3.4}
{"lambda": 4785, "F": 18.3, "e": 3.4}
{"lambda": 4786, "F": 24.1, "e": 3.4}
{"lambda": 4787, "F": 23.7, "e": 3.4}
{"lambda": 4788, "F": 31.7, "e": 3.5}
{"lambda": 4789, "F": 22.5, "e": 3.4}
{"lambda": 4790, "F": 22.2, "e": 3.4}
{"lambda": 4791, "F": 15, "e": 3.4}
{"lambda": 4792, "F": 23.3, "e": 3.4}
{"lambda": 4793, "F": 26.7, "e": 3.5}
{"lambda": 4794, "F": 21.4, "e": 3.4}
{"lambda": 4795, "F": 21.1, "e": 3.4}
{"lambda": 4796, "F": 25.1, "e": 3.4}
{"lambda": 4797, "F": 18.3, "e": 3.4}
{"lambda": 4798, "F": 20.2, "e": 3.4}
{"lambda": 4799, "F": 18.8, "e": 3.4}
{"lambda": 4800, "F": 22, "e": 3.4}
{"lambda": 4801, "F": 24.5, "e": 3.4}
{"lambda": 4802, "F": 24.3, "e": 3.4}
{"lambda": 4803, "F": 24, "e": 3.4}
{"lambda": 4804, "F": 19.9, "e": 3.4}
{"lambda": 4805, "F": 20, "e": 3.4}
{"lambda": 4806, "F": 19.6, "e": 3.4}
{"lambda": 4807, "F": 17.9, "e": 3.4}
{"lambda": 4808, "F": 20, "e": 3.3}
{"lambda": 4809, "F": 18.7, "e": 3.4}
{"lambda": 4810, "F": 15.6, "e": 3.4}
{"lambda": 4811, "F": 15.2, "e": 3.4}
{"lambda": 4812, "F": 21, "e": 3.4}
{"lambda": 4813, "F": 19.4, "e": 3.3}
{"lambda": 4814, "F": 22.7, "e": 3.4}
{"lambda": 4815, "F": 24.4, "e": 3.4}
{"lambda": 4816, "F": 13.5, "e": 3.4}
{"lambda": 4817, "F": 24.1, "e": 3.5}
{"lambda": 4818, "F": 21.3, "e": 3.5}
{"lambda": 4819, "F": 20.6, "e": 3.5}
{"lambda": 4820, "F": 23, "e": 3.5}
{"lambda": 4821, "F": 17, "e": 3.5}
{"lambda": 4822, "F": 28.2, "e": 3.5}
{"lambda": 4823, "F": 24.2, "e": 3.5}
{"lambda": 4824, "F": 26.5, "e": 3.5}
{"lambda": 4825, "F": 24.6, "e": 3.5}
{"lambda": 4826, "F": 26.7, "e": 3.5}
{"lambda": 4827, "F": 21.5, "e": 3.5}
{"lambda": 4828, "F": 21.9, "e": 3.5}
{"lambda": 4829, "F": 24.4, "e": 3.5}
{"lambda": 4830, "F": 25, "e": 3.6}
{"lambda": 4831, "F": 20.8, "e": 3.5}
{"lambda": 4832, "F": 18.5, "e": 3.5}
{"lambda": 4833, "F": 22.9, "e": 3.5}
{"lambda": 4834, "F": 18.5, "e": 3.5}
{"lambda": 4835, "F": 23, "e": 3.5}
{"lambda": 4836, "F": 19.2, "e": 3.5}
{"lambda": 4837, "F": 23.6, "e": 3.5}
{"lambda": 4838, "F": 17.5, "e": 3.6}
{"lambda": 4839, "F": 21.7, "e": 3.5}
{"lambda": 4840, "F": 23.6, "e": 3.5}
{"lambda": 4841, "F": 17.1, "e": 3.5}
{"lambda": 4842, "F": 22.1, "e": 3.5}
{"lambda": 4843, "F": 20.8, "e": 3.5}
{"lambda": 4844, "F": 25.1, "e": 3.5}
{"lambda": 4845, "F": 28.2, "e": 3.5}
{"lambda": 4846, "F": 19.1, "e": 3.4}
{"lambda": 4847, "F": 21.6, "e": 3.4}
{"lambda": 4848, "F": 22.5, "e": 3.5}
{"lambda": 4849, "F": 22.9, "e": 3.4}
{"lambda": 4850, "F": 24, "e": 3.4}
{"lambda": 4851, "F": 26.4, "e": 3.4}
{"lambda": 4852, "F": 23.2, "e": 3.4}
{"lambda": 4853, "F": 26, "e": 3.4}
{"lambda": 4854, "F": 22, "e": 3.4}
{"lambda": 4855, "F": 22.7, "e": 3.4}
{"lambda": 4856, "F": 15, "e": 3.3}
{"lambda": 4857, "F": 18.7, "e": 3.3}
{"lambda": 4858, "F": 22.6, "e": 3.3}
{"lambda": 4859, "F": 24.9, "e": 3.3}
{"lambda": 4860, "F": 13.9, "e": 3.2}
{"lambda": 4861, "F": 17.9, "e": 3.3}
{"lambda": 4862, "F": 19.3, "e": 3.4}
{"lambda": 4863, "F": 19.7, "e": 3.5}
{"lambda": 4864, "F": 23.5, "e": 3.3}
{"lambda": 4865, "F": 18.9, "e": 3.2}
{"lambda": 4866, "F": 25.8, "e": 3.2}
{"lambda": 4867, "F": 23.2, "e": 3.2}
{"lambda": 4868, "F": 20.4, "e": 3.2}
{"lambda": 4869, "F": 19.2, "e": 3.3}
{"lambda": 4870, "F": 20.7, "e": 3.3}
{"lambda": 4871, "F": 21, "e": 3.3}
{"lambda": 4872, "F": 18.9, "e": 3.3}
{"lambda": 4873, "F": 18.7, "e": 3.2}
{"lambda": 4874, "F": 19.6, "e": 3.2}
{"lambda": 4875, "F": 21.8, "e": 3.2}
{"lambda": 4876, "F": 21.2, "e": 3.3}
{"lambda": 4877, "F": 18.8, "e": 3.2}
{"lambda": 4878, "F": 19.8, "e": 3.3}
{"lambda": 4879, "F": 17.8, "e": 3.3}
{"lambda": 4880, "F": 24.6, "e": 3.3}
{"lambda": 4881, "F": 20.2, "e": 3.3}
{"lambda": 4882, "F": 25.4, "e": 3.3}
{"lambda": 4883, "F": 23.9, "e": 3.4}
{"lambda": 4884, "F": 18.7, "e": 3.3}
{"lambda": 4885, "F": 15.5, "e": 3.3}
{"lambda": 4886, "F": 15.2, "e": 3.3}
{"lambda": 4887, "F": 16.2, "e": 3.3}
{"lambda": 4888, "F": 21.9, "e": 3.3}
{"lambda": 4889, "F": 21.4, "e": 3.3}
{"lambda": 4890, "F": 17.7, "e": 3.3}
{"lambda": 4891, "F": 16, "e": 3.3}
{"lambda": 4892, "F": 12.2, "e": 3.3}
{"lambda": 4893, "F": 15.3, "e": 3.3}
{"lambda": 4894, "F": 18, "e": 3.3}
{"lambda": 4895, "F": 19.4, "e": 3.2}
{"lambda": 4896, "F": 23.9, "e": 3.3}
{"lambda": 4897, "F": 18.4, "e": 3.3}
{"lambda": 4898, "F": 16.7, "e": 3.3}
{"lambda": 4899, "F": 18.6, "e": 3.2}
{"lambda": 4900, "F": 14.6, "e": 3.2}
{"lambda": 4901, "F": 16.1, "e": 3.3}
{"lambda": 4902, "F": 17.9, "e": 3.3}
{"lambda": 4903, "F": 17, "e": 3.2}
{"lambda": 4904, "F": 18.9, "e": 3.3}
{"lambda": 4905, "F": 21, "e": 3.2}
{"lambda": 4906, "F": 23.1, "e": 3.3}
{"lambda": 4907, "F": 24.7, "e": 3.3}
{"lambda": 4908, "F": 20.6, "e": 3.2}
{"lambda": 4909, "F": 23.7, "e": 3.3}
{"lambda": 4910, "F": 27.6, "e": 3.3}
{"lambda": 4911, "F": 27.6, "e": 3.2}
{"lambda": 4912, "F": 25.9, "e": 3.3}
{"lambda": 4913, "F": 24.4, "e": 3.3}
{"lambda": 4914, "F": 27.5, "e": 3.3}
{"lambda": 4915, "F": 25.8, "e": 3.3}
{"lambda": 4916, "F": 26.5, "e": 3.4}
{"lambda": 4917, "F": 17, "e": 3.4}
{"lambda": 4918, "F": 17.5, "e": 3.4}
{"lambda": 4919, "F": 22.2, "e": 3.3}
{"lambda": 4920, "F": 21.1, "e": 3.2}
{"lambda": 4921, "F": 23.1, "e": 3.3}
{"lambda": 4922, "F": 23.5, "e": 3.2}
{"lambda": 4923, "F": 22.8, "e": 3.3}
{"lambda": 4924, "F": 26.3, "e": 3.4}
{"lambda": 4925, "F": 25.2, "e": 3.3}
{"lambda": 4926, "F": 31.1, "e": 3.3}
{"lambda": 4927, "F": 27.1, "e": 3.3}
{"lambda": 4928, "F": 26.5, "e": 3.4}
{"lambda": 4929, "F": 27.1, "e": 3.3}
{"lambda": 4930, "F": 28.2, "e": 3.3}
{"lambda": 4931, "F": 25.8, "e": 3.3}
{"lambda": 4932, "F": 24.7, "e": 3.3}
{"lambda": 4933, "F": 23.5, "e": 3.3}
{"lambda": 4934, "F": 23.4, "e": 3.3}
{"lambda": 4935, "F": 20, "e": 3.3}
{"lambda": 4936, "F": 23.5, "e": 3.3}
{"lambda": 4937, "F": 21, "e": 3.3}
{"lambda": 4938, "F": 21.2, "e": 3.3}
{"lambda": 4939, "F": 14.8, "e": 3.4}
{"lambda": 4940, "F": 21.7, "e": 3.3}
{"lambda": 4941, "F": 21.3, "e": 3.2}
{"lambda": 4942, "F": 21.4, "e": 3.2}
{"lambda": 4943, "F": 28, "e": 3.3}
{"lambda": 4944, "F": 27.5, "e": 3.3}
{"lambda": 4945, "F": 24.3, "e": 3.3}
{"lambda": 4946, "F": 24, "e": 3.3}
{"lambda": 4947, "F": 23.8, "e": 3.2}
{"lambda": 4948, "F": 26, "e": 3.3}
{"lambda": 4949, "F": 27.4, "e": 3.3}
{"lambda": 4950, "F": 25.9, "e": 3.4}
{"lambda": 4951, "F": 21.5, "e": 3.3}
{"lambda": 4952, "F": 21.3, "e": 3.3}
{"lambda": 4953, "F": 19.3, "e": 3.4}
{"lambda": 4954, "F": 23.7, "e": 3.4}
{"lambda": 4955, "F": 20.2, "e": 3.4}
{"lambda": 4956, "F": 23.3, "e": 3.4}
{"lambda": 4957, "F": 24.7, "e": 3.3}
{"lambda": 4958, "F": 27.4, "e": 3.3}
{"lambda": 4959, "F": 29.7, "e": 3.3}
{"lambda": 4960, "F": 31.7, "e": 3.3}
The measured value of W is 3.7 Ang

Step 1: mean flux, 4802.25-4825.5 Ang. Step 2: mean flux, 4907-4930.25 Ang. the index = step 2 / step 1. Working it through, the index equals 1.18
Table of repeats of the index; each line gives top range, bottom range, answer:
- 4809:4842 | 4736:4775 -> 1.07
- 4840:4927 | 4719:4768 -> 1.06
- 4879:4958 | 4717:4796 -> 1.07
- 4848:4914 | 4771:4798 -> 0.93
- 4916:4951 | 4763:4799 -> 1.09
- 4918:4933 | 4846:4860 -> 1.13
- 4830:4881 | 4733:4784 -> 1.05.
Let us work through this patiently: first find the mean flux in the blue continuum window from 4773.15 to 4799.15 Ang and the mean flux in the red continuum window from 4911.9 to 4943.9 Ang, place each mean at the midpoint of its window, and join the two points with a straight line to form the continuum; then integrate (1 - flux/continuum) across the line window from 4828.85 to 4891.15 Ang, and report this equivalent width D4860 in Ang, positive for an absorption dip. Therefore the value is 5.20 Ang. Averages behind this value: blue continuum 22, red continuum 23.7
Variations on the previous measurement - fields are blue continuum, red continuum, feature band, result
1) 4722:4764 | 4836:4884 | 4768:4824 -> -3.1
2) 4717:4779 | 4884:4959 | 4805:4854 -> -1.5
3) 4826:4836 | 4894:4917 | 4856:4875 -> 1.3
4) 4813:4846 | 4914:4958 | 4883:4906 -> 5.1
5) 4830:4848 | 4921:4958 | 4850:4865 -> 0.5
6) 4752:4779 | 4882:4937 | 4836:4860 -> -1.0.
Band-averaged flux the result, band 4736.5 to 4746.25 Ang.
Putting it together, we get 21.2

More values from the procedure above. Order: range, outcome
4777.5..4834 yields 21.7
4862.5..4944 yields 21.5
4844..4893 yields 20.6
